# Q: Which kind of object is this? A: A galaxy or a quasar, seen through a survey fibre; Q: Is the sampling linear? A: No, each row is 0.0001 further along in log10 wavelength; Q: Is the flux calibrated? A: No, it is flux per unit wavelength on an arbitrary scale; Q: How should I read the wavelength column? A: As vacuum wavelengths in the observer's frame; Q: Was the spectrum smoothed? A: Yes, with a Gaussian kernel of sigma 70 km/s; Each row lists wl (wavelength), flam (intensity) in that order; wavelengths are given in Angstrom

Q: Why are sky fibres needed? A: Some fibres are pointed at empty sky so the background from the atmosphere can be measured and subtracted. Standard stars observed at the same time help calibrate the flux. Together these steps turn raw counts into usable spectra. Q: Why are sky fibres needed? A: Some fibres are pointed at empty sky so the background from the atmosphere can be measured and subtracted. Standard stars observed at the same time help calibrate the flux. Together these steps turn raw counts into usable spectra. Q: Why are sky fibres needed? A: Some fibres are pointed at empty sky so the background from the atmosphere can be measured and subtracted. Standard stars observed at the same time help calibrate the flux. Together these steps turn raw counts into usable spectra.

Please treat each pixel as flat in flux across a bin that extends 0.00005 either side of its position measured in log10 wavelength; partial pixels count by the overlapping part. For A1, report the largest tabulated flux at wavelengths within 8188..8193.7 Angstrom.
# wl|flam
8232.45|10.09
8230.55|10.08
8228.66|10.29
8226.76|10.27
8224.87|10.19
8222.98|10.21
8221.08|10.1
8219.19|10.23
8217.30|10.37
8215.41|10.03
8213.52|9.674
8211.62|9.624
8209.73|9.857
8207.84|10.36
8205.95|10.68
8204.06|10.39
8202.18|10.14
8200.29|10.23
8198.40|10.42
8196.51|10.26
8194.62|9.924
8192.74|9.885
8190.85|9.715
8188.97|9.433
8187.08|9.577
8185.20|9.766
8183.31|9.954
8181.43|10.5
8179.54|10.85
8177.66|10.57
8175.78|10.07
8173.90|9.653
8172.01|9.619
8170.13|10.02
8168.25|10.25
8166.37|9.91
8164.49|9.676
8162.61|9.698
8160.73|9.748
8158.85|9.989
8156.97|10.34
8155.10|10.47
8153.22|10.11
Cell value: 9.885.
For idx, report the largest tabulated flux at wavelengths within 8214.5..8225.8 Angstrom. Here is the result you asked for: 10.37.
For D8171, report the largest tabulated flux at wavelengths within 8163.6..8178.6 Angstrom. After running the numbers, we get 10.57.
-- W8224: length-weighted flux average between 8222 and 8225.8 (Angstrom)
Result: 10.2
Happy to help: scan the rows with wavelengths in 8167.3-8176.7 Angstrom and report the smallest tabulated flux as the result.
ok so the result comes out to 9.619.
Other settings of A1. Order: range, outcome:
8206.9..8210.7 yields 10.36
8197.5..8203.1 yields 10.42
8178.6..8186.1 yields 10.85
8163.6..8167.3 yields 9.91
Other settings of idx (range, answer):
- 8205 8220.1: 10.68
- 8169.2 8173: 10.02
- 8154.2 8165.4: 10.47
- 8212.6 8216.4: 10.03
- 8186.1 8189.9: 9.577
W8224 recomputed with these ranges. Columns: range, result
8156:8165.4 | 9.9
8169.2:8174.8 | 9.75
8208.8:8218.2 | 9.9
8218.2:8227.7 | 10.2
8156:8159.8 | 10.2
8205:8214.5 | 10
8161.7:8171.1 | 9.91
